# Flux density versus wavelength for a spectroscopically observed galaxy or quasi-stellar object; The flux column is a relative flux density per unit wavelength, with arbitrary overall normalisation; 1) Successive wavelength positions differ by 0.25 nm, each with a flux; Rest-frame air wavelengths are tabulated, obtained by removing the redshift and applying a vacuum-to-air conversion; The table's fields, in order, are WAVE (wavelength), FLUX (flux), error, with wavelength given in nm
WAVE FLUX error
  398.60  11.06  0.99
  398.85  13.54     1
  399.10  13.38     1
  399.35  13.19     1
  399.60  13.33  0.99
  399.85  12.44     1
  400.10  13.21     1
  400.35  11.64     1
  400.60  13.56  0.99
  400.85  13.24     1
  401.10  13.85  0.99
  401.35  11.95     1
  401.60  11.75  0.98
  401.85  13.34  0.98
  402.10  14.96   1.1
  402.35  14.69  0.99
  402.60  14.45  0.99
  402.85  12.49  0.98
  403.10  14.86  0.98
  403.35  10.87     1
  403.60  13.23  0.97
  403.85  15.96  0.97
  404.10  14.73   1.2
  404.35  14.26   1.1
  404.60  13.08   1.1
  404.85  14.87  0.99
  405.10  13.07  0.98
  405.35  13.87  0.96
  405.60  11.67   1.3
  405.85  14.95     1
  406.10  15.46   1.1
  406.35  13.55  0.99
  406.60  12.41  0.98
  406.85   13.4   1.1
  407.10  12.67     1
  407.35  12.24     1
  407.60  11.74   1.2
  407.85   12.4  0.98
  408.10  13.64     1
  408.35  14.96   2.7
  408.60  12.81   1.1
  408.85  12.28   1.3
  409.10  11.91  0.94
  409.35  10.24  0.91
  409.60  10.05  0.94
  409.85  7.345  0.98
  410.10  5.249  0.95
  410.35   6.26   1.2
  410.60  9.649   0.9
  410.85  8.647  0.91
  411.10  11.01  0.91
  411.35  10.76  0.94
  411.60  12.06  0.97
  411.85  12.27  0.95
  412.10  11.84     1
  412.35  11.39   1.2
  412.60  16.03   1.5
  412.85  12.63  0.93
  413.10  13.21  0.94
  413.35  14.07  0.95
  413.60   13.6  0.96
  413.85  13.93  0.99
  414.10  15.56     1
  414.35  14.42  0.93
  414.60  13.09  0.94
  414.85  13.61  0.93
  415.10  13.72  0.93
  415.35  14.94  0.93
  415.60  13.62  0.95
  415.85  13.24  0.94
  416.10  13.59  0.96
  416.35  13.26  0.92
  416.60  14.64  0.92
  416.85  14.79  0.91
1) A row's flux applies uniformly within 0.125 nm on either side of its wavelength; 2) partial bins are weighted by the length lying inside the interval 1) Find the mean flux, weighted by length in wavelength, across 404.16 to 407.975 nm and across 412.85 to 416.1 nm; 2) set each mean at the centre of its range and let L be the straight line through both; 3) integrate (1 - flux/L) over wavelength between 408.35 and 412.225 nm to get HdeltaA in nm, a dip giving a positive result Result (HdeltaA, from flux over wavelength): 0.94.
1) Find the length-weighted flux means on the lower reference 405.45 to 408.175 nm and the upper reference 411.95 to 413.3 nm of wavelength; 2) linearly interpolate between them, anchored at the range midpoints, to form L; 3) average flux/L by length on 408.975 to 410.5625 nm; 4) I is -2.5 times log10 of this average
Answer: 0.46 mag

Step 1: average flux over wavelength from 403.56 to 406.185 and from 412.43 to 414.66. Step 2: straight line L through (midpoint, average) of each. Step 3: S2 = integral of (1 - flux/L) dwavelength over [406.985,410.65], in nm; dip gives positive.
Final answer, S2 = 0.82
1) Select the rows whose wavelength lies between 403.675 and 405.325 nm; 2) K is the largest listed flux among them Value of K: 15.96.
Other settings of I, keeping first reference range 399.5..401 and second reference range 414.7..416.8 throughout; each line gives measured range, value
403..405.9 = -0.05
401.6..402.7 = -0.08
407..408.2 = 0.07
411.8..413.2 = 0.06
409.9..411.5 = 0.49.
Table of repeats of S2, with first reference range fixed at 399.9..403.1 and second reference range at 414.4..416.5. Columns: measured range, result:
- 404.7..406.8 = -0.05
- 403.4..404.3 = -0.06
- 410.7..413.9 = 0.29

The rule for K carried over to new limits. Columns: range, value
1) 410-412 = 12.27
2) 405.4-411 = 15.46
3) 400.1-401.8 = 13.85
